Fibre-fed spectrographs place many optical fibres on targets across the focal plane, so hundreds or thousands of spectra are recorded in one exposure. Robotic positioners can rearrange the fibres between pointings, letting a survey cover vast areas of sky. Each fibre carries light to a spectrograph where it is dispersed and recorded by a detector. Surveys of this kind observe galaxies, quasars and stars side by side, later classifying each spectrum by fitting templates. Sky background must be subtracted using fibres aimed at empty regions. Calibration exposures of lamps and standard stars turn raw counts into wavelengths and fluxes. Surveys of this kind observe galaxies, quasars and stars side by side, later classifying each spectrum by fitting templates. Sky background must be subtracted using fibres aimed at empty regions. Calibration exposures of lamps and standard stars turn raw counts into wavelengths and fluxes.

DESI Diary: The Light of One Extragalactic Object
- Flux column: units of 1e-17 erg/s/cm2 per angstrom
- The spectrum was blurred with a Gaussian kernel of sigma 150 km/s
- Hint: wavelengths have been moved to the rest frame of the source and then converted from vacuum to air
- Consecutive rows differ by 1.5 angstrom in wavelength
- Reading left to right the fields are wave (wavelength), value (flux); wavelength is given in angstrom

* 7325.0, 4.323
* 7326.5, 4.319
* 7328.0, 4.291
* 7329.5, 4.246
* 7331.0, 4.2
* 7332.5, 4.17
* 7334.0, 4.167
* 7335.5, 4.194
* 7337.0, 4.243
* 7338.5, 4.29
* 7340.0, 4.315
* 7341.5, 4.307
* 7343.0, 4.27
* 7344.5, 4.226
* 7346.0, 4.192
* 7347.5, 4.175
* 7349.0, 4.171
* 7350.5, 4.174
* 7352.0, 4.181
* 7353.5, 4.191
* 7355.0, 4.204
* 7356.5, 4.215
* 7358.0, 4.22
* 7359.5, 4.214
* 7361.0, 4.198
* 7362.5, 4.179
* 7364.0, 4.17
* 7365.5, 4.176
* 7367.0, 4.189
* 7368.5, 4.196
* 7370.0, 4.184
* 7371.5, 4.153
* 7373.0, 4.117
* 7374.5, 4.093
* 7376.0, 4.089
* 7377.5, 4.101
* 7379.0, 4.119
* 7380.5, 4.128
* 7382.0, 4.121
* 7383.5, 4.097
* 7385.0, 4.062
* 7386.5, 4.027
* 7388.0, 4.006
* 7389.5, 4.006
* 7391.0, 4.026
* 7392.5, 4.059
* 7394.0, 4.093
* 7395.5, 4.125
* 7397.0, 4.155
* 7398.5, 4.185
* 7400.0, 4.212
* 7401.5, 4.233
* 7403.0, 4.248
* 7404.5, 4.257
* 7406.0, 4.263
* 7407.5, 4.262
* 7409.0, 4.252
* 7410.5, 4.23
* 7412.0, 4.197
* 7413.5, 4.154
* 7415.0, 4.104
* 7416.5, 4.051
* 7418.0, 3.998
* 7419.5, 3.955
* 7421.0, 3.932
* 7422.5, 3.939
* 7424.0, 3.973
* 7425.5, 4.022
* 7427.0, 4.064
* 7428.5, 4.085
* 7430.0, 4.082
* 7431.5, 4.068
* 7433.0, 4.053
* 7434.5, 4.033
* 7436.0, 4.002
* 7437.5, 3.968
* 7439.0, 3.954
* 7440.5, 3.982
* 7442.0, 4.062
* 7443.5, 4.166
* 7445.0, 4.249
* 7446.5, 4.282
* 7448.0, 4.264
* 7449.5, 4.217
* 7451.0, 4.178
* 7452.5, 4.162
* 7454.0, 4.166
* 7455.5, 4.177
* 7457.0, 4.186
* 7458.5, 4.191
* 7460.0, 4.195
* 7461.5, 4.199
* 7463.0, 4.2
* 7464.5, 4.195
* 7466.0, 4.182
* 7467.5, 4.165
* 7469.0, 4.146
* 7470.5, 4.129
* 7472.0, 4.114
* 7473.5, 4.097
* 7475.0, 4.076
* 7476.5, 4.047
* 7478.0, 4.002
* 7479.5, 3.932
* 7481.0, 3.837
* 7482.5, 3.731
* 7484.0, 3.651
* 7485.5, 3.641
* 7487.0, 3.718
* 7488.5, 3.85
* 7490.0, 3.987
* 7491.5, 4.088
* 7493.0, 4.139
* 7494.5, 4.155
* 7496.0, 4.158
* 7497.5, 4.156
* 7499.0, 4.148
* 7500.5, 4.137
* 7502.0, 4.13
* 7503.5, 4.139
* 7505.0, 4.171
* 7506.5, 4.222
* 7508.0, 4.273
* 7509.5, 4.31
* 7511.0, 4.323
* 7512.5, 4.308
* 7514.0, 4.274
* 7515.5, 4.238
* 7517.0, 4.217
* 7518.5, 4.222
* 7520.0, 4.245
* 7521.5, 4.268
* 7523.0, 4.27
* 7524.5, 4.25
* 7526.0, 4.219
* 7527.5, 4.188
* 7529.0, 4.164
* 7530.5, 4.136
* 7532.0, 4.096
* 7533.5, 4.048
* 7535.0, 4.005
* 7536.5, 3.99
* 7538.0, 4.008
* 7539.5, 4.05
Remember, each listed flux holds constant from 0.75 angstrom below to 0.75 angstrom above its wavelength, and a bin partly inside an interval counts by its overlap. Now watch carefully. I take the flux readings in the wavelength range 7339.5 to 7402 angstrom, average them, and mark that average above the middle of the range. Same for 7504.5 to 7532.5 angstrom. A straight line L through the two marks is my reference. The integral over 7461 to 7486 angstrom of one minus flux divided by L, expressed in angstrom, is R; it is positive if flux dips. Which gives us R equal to 1.1 angstrom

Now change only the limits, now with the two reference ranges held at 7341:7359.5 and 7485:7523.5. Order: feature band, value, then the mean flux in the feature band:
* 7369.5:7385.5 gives 0.3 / 4.11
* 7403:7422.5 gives 0.2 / 4.13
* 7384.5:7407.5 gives 0.3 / 4.14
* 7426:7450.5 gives 0.5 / 4.1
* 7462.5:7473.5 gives 0.0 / 4.16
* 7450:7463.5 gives -0.1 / 4.18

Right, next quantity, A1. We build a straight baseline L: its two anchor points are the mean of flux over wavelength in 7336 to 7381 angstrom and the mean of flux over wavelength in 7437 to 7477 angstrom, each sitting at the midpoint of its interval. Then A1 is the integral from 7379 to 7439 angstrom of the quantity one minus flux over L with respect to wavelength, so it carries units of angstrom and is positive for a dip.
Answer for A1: 1.1 angstrom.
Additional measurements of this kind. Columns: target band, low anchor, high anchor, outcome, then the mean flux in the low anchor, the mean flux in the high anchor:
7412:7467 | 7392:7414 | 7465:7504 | 0.18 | 4.2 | 4.02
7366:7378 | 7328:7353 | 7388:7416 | 0.15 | 4.22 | 4.16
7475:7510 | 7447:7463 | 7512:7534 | 1.48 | 4.2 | 4.21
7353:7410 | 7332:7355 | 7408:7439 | -0.17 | 4.22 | 4.06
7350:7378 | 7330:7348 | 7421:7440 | 0.00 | 4.23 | 4.02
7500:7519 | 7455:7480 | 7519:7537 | -0.36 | 4.13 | 4.16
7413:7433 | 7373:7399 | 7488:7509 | 0.34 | 4.09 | 4.13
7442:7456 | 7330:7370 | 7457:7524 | -0.20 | 4.21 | 4.11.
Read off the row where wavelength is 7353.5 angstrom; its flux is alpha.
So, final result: 4.191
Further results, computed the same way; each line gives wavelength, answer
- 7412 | 4.197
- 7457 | 4.186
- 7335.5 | 4.194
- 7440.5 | 3.982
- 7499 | 4.148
